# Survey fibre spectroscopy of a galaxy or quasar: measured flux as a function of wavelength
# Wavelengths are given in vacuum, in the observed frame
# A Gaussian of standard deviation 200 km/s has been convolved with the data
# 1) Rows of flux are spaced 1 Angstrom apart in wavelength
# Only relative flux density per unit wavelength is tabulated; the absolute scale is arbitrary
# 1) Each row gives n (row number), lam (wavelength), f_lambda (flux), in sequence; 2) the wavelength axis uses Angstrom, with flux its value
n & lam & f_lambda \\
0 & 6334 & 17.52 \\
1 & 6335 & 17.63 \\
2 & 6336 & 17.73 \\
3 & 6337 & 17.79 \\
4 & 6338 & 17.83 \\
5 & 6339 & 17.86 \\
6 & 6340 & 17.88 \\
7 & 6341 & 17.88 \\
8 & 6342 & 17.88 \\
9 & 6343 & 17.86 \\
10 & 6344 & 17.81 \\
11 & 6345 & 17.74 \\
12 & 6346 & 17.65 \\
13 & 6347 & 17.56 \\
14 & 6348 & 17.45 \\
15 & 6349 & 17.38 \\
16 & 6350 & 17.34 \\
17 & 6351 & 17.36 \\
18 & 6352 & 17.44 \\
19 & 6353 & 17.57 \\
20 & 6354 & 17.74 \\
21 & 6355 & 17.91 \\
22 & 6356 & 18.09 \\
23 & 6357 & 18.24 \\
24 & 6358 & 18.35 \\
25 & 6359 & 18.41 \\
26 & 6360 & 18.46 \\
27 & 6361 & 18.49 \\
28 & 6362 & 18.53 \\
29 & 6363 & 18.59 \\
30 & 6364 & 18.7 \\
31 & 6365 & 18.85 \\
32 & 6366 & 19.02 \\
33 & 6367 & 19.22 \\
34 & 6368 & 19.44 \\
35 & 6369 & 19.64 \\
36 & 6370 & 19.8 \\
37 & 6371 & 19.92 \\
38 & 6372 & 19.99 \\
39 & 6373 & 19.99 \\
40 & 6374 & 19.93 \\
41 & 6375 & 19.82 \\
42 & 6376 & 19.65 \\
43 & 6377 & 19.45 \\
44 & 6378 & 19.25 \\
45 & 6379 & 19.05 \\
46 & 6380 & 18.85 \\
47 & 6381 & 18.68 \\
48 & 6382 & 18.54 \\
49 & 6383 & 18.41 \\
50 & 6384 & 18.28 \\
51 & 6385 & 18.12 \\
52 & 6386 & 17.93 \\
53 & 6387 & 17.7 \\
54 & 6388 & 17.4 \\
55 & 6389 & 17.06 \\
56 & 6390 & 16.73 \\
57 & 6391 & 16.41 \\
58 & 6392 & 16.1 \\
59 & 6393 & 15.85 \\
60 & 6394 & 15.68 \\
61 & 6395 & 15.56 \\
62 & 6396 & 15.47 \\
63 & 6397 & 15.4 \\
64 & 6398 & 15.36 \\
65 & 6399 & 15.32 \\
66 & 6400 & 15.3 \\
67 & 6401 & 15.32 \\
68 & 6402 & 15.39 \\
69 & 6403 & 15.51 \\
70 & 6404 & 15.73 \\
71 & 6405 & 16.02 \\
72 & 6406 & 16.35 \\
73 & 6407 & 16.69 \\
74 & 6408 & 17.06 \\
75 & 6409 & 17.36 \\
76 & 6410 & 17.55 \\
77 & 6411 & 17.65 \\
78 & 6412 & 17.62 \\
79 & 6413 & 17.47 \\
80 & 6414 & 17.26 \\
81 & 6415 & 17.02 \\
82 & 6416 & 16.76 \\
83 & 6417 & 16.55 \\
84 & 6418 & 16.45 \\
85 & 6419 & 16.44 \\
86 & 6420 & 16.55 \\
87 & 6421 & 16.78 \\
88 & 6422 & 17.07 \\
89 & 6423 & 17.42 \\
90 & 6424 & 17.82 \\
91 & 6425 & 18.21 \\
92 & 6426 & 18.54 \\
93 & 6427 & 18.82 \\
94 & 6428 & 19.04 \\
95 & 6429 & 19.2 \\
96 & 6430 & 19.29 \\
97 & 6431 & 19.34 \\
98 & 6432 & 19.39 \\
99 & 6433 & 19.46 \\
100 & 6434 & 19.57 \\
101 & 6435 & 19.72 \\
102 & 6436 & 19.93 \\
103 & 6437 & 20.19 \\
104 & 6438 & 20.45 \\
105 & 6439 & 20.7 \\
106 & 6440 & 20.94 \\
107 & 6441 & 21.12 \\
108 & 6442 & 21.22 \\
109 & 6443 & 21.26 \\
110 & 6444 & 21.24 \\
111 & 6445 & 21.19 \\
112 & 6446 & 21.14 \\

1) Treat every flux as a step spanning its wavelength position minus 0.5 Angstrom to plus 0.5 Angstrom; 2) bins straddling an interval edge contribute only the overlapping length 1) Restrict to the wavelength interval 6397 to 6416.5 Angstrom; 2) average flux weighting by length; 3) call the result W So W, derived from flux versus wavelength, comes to 16.4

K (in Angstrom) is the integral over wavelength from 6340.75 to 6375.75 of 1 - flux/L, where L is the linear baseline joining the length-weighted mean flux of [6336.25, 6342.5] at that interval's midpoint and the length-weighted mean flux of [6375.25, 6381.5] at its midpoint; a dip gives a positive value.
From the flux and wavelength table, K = 0.1 Angstrom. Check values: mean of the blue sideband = 17.8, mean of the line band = 18.5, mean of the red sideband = 19.2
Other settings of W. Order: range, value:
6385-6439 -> 17.3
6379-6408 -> 16.7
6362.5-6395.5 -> 18.4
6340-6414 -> 17.7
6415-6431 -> 17.7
